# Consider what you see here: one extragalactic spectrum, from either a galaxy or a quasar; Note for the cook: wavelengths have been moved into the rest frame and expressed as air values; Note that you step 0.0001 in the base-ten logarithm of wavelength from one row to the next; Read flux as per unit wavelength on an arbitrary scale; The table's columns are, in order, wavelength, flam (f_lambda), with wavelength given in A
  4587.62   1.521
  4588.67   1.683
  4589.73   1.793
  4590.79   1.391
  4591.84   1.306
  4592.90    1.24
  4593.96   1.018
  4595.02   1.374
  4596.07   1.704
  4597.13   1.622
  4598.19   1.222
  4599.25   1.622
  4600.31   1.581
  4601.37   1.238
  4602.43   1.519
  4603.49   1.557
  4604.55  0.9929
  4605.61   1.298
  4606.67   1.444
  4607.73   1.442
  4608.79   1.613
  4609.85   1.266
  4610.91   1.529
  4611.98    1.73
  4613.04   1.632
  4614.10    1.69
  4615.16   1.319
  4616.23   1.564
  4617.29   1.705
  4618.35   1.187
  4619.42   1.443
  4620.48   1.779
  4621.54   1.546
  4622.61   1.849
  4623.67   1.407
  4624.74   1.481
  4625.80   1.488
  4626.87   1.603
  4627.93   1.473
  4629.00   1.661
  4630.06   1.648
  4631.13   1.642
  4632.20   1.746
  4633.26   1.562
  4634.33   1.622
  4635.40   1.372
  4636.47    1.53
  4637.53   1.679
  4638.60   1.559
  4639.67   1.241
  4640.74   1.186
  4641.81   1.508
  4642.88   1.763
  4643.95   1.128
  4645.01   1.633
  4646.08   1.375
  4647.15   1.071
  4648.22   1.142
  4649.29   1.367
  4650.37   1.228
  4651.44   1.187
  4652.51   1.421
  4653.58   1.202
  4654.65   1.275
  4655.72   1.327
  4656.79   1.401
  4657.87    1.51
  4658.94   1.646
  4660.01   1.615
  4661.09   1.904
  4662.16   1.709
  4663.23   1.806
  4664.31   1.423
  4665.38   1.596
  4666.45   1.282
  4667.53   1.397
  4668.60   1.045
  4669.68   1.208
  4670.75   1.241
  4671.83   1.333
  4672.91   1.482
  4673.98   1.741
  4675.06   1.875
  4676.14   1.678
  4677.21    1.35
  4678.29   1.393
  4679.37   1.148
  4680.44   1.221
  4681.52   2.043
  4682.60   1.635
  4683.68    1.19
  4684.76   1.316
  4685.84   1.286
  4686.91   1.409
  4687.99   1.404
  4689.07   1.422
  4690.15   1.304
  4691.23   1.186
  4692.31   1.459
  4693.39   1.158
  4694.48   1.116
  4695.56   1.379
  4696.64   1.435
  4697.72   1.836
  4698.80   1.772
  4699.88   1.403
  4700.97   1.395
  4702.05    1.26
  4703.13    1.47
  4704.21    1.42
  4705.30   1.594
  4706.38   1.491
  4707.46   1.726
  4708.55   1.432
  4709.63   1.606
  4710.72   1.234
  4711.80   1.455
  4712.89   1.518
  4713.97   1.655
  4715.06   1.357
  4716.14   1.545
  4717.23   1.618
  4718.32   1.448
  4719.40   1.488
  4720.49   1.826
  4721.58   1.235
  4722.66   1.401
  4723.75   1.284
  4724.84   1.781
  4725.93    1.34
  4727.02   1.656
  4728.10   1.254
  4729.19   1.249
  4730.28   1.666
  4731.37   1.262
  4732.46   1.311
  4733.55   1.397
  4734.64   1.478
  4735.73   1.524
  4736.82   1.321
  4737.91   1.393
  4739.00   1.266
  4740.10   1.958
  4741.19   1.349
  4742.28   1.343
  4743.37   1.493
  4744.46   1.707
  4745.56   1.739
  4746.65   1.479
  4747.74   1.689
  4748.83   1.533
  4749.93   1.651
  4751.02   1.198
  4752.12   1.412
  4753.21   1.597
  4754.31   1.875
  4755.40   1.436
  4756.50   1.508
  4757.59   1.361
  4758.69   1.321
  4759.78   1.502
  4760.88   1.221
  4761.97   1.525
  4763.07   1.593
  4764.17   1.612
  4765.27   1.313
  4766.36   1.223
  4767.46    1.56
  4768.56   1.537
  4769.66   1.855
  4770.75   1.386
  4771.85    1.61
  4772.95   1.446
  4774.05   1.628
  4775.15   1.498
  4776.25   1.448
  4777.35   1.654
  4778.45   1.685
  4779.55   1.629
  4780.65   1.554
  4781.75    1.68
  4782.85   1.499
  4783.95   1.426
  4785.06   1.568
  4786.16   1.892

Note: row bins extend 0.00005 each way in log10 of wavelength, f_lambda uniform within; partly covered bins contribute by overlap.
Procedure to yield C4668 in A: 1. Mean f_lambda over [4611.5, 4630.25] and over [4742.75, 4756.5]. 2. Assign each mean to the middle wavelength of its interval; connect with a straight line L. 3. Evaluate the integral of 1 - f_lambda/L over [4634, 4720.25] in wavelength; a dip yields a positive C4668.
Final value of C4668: 6.8 A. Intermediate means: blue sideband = 1.57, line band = 1.44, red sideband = 1.56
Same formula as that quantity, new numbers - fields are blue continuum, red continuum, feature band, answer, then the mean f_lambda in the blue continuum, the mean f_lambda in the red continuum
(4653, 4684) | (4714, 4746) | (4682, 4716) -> 0.95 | 1.47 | 1.47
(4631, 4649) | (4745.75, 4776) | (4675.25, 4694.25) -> 1.01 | 1.45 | 1.51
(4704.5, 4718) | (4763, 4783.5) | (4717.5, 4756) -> 1.02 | 1.52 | 1.55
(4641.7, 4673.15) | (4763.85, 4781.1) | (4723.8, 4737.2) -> 0.52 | 1.41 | 1.54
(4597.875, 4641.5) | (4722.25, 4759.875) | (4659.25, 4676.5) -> -0.30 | 1.51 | 1.48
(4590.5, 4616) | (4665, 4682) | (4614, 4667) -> -1.97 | 1.43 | 1.44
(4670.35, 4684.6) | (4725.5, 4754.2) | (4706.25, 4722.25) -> -0.30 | 1.48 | 1.48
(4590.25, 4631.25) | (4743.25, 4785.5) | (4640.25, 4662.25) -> 1.33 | 1.48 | 1.53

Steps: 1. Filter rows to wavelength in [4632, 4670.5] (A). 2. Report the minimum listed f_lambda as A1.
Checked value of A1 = 1.045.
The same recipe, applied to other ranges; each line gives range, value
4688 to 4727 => 1.116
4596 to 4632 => 0.9929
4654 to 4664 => 1.275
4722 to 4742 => 1.249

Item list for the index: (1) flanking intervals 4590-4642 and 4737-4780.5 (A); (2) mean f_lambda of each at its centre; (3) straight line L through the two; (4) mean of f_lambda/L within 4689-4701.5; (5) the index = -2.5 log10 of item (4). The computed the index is 0.07 mag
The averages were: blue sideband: 1.49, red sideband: 1.52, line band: 1.4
